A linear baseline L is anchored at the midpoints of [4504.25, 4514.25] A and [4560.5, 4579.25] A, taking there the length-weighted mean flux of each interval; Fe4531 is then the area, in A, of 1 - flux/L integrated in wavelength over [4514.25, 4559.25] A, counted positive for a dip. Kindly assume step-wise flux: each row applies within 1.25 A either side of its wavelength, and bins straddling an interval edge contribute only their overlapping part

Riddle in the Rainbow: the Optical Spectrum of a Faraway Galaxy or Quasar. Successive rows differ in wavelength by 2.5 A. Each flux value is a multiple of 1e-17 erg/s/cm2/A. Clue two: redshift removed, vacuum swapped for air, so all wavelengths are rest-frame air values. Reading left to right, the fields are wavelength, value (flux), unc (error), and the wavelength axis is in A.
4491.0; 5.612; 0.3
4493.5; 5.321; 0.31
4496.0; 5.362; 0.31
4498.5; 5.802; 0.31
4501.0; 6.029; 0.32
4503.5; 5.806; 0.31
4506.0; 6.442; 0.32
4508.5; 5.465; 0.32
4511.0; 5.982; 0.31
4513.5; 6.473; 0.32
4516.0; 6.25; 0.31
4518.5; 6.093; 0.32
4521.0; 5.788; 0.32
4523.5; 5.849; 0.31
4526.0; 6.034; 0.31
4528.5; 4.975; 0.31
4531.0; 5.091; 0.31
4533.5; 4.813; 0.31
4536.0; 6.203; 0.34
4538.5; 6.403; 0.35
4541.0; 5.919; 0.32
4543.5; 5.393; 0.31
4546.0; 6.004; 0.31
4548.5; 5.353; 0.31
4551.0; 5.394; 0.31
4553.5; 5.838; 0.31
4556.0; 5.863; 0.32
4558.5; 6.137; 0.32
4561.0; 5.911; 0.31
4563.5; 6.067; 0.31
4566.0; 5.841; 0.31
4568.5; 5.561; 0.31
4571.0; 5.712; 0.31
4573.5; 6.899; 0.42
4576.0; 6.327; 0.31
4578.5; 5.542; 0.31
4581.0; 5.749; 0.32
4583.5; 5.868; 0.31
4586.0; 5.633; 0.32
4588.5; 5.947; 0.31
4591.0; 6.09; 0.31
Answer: 2.1 A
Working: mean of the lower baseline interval 6.06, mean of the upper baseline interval 6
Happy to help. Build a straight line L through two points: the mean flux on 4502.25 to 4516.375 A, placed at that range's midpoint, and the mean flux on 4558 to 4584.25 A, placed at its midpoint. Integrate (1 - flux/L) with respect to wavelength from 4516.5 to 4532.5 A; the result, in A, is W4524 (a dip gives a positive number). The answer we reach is 1.01 A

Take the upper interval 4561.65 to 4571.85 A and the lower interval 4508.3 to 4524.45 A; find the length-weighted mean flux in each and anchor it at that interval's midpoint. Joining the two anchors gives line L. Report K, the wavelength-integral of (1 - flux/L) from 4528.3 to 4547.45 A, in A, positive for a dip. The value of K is 1.0 A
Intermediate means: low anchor 6.02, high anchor 5.81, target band 5.63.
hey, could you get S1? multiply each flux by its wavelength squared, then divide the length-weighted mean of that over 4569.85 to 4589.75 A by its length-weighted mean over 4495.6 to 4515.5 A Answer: 1.0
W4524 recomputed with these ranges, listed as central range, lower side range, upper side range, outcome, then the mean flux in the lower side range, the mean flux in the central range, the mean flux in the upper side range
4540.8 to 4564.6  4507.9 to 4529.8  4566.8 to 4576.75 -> 1.0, 5.89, 5.78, 6.1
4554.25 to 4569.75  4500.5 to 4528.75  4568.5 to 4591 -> 0.1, 5.96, 5.89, 5.94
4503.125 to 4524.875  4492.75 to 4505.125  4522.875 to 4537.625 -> -1.6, 5.7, 6.03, 5.5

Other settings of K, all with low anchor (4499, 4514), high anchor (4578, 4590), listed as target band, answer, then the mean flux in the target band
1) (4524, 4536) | 1.1 A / 5.37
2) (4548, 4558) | 0.3 A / 5.67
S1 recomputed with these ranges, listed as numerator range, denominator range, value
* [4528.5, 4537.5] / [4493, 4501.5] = 0.97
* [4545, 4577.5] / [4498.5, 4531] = 1.02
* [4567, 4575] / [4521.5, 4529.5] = 1.09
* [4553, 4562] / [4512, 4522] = 0.98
